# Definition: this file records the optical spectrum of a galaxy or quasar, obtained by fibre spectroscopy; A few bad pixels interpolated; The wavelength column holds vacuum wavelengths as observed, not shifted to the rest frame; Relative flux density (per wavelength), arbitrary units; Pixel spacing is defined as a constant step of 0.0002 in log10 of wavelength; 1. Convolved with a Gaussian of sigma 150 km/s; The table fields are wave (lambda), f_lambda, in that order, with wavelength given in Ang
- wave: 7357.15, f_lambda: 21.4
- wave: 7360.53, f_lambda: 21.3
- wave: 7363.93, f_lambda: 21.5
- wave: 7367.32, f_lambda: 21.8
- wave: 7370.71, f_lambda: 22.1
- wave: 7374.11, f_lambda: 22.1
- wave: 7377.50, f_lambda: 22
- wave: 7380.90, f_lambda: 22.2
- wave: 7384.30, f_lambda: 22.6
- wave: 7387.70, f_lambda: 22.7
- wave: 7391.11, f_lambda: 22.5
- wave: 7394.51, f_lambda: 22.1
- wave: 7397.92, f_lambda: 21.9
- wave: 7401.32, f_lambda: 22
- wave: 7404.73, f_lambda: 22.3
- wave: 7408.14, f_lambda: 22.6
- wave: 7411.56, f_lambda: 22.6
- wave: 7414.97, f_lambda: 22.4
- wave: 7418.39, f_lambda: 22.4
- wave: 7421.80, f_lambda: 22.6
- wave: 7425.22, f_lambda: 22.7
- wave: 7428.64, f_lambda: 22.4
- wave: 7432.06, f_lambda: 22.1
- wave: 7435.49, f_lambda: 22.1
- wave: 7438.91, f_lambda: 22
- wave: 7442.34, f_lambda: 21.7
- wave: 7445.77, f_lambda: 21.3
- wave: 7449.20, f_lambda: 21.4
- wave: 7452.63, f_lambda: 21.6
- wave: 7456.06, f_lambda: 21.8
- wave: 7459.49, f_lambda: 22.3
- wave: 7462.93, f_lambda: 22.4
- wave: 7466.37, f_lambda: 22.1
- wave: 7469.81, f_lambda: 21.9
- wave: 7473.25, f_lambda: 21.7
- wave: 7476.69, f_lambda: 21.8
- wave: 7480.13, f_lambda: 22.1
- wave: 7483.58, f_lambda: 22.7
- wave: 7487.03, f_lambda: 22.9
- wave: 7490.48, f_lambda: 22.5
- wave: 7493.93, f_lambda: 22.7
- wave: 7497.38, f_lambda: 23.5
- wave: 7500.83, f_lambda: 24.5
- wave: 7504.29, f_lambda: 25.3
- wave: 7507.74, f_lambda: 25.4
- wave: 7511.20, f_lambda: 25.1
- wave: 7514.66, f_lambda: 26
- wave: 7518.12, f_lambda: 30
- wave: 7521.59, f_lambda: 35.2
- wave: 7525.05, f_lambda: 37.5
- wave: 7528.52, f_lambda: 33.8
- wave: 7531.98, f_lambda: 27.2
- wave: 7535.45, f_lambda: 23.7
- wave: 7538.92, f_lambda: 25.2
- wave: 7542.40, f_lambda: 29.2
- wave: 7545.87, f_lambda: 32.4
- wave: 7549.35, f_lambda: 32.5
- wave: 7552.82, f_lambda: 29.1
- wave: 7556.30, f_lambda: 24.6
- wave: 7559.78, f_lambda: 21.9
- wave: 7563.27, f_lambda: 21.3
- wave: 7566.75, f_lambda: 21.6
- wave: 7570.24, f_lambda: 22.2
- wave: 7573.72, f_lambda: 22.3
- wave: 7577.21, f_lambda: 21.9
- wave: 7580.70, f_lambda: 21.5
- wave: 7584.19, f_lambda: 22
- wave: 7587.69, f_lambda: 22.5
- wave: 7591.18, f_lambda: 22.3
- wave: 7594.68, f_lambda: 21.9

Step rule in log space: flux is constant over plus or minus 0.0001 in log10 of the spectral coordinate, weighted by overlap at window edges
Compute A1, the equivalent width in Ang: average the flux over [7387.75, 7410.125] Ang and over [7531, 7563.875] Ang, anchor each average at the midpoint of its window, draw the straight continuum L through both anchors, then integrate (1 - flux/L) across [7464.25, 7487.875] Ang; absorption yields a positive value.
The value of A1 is 2.4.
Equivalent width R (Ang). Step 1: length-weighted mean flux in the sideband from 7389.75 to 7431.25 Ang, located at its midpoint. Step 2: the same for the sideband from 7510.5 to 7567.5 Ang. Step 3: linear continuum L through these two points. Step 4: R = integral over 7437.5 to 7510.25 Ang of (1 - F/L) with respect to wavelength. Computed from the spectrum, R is 7.7 Ang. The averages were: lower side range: 22.4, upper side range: 28.2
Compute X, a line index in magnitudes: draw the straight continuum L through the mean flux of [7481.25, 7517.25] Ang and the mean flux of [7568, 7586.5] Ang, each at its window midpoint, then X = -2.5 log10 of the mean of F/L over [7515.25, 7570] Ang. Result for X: -0.22 mag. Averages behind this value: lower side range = 24.2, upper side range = 22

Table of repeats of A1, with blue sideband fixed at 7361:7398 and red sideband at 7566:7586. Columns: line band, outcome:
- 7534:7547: -3.3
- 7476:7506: -1.6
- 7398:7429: -0.5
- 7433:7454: 0.3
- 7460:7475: 0.0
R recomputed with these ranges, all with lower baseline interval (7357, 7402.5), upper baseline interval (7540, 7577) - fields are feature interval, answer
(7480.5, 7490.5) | 0.6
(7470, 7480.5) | 0.9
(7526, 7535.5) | -1.8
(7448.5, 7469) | 1.4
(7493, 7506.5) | 0.1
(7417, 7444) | 0.9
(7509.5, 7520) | -1.0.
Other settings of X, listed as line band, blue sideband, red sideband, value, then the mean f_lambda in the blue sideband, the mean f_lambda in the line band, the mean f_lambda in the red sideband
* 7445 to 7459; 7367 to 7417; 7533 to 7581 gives 0.08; 22.3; 21.6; 25.1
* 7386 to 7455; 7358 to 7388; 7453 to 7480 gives -0.01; 22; 22.2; 22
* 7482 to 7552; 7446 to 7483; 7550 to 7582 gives -0.21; 21.9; 27.4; 23.3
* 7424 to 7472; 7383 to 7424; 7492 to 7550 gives 0.12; 22.4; 22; 28.1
